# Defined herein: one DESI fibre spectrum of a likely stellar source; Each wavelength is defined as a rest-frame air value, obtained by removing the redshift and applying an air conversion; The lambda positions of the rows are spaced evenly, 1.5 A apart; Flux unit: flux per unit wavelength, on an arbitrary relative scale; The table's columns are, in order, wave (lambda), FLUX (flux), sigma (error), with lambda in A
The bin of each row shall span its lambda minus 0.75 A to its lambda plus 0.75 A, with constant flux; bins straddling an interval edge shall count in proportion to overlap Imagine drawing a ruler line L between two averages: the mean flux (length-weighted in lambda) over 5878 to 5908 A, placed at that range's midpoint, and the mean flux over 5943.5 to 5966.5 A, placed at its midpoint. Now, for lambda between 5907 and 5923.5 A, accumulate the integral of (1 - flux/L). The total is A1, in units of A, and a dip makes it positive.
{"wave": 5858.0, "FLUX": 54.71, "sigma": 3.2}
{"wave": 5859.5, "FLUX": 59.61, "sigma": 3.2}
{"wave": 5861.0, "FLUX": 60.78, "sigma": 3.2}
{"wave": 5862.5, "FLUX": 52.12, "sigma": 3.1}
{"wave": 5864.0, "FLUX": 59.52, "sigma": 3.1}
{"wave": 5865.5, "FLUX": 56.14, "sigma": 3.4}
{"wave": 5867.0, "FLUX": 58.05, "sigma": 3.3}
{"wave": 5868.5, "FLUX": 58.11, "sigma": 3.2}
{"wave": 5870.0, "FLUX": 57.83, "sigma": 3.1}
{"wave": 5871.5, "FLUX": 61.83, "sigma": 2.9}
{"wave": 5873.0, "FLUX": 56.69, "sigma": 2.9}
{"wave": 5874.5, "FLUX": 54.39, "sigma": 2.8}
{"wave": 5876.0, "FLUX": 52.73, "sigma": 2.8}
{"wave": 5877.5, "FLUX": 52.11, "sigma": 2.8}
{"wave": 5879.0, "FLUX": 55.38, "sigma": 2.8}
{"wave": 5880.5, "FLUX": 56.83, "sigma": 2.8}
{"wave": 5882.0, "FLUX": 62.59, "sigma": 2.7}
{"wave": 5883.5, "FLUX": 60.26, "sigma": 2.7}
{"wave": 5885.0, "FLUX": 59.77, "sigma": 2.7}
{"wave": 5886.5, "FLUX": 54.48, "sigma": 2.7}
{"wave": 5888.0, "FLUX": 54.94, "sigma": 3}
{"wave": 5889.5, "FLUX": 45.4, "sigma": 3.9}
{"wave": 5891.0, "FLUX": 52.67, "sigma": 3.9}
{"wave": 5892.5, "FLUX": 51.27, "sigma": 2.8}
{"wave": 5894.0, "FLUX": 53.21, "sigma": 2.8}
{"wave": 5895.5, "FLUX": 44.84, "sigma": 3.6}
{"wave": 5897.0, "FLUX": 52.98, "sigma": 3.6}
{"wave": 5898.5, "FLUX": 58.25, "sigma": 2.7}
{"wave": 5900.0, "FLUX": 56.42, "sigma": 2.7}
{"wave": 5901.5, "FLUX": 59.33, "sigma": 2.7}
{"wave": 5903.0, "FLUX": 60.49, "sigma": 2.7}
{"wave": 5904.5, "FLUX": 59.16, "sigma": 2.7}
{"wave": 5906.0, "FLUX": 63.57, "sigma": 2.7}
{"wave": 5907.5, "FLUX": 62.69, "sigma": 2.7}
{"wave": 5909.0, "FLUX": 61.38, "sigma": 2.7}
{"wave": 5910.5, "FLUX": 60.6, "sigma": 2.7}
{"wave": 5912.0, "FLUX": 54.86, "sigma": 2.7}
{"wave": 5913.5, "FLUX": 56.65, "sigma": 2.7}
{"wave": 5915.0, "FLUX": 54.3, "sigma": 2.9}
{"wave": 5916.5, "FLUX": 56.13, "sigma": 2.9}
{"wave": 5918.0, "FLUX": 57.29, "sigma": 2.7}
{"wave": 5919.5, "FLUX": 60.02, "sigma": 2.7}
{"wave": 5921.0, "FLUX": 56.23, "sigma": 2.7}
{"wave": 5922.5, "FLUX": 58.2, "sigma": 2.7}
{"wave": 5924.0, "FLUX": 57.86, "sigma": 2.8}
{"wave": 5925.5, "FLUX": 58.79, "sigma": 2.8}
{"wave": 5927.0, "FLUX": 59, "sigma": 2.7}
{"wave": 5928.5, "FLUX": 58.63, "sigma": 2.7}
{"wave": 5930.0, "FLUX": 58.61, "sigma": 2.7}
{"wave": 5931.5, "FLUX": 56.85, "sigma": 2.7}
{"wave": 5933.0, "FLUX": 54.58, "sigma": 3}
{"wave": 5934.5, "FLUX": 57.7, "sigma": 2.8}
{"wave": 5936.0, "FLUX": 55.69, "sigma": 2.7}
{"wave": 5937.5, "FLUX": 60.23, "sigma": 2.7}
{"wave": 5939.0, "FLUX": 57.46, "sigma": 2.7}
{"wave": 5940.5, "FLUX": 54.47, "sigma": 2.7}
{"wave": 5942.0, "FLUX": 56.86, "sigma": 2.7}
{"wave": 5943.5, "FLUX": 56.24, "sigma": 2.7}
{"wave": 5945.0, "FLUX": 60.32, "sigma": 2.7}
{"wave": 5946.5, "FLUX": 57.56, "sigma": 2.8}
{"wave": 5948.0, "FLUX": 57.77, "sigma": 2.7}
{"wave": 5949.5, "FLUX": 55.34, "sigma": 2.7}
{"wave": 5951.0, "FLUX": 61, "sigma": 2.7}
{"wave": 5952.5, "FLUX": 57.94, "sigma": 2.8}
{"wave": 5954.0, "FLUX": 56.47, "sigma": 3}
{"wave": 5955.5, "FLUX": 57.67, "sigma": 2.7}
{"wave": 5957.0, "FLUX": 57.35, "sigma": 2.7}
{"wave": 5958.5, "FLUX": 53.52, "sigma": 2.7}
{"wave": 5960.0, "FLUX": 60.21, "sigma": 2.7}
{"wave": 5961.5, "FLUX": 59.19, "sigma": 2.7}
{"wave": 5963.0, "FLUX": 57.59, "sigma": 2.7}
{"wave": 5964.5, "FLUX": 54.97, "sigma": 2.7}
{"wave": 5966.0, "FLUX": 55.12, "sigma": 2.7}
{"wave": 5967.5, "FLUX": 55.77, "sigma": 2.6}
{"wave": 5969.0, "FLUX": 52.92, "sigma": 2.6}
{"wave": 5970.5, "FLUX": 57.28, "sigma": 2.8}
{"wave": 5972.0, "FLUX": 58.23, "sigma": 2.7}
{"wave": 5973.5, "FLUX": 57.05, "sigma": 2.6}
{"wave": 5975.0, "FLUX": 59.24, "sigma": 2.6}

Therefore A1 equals -0.4 A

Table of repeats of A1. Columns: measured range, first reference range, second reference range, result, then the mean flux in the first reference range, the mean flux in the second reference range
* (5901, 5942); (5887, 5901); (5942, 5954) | -2.2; 52.4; 57.9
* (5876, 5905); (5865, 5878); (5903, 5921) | 1.2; 56.5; 58.8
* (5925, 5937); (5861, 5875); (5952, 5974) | -0.1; 57.4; 56.7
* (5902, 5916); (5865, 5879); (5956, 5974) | -0.7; 56.4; 56.6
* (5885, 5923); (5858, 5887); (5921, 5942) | 0.7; 57.3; 57.5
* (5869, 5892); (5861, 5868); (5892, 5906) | 0.2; 57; 55.6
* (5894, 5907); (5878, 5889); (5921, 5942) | 0.1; 57.3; 57.5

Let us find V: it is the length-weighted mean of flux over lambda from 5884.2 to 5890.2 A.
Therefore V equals 53.8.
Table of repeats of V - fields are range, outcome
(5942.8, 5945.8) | 58.3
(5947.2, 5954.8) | 57.7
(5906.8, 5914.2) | 59.2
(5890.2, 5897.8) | 51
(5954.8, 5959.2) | 56.2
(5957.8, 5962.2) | 57.7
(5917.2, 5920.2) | 58.6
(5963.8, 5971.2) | 55.2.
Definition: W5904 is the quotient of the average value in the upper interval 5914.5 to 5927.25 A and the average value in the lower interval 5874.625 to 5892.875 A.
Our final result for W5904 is 1.05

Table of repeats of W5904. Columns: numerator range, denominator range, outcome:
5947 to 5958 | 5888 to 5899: 1.12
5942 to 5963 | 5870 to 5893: 1.04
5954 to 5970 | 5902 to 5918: 0.96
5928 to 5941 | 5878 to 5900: 1.05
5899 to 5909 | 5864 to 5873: 1.03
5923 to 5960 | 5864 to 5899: 1.04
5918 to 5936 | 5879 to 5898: 1.07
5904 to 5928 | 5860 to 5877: 1.03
